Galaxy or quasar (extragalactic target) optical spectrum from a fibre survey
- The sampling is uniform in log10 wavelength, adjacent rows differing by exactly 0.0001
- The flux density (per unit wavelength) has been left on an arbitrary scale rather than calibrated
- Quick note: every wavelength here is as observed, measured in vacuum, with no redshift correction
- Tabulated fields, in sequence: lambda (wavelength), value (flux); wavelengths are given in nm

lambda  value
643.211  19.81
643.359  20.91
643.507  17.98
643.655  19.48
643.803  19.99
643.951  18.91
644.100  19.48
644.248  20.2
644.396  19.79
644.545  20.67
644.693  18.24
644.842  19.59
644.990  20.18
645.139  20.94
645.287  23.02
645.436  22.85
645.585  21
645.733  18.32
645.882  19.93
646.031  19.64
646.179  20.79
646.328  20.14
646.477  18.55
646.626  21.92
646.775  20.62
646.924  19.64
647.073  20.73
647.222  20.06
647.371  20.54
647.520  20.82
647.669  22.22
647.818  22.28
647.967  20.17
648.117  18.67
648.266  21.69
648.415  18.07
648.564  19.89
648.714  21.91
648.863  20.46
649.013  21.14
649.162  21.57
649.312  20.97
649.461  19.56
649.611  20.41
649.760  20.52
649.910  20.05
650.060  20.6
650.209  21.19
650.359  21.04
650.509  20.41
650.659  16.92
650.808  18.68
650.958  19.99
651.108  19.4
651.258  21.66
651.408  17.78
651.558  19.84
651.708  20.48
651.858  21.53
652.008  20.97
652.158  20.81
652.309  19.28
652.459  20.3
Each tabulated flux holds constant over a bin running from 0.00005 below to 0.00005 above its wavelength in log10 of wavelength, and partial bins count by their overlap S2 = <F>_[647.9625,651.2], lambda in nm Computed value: 20.2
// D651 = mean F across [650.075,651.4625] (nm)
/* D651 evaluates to 19.7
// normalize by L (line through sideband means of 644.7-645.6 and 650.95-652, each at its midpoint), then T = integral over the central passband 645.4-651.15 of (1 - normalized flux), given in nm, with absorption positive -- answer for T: 0.076 nm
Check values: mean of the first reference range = 21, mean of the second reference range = 20.2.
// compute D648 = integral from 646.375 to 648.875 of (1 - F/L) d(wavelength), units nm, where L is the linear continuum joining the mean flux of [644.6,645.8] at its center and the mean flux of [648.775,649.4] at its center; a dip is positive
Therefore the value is 0.04 nm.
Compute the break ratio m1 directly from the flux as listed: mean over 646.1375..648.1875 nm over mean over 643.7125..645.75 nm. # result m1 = 1.01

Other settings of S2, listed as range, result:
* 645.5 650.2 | 20.4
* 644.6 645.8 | 20.5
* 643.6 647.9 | 20.4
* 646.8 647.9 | 20.9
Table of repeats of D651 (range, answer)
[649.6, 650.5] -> 20.6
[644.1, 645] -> 19.7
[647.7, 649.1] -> 20.5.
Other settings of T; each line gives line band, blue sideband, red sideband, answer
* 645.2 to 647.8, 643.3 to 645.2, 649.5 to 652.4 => -0.111 nm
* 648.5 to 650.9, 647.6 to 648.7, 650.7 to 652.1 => -0.009 nm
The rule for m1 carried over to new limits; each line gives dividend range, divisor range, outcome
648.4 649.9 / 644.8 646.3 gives 0.99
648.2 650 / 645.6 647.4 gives 1.02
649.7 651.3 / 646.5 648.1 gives 0.96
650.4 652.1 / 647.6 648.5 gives 0.97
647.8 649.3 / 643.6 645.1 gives 1.04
